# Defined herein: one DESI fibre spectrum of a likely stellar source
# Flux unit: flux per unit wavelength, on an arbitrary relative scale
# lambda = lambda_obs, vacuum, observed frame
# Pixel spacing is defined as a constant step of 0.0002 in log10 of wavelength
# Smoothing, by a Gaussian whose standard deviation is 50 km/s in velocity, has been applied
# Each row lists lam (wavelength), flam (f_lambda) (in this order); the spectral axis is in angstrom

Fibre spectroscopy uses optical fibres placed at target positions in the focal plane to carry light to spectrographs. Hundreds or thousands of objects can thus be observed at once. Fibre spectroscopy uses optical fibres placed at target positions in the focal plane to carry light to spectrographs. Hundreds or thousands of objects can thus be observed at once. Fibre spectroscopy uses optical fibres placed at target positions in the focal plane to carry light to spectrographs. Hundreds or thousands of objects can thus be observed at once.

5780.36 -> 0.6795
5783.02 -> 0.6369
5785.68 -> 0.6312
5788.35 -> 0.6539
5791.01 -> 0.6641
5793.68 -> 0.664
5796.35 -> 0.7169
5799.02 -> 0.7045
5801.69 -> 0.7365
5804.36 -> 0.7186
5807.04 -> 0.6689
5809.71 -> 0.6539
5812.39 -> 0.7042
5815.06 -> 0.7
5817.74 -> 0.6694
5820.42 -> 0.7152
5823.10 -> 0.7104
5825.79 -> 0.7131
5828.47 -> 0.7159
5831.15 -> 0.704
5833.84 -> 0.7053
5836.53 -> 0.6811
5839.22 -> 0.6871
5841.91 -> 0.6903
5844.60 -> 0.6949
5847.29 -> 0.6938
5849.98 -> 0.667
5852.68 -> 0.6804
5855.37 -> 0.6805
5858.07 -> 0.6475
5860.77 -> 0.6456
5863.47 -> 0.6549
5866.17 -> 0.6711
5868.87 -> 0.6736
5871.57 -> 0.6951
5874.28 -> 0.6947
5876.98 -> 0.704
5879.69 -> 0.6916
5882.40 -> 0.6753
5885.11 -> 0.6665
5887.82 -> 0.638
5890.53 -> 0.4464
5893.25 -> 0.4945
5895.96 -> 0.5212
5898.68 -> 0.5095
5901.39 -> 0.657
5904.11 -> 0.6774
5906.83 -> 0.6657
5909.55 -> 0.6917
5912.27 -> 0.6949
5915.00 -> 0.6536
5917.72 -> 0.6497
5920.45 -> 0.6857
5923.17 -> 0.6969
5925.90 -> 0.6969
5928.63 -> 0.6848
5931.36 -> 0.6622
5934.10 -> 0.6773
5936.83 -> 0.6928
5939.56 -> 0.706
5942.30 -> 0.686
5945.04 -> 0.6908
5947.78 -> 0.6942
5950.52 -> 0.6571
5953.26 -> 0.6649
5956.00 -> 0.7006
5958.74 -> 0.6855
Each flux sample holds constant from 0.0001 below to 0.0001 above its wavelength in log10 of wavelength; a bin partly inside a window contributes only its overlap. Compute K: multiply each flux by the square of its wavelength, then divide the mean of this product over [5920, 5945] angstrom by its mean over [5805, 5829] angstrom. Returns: 1.03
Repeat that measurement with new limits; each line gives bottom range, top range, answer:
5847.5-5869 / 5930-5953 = 1.05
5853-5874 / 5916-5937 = 1.04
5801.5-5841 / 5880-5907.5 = 0.88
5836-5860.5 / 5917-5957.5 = 1.04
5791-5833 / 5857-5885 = 0.99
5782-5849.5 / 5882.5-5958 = 0.98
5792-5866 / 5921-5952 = 1.03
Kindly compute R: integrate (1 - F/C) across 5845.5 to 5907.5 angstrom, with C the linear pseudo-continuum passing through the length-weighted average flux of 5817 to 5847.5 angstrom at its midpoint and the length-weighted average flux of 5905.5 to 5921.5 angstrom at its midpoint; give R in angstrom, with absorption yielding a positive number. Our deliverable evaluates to 4.0 angstrom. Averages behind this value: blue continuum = 0.699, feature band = 0.641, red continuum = 0.673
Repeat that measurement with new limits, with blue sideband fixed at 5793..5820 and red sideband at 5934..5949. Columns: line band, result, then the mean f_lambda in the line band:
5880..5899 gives 3.3 angstrom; 0.574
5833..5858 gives 0.4 angstrom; 0.684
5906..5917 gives 0.3 angstrom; 0.675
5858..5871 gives 0.6 angstrom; 0.662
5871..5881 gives 0.0 angstrom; 0.696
